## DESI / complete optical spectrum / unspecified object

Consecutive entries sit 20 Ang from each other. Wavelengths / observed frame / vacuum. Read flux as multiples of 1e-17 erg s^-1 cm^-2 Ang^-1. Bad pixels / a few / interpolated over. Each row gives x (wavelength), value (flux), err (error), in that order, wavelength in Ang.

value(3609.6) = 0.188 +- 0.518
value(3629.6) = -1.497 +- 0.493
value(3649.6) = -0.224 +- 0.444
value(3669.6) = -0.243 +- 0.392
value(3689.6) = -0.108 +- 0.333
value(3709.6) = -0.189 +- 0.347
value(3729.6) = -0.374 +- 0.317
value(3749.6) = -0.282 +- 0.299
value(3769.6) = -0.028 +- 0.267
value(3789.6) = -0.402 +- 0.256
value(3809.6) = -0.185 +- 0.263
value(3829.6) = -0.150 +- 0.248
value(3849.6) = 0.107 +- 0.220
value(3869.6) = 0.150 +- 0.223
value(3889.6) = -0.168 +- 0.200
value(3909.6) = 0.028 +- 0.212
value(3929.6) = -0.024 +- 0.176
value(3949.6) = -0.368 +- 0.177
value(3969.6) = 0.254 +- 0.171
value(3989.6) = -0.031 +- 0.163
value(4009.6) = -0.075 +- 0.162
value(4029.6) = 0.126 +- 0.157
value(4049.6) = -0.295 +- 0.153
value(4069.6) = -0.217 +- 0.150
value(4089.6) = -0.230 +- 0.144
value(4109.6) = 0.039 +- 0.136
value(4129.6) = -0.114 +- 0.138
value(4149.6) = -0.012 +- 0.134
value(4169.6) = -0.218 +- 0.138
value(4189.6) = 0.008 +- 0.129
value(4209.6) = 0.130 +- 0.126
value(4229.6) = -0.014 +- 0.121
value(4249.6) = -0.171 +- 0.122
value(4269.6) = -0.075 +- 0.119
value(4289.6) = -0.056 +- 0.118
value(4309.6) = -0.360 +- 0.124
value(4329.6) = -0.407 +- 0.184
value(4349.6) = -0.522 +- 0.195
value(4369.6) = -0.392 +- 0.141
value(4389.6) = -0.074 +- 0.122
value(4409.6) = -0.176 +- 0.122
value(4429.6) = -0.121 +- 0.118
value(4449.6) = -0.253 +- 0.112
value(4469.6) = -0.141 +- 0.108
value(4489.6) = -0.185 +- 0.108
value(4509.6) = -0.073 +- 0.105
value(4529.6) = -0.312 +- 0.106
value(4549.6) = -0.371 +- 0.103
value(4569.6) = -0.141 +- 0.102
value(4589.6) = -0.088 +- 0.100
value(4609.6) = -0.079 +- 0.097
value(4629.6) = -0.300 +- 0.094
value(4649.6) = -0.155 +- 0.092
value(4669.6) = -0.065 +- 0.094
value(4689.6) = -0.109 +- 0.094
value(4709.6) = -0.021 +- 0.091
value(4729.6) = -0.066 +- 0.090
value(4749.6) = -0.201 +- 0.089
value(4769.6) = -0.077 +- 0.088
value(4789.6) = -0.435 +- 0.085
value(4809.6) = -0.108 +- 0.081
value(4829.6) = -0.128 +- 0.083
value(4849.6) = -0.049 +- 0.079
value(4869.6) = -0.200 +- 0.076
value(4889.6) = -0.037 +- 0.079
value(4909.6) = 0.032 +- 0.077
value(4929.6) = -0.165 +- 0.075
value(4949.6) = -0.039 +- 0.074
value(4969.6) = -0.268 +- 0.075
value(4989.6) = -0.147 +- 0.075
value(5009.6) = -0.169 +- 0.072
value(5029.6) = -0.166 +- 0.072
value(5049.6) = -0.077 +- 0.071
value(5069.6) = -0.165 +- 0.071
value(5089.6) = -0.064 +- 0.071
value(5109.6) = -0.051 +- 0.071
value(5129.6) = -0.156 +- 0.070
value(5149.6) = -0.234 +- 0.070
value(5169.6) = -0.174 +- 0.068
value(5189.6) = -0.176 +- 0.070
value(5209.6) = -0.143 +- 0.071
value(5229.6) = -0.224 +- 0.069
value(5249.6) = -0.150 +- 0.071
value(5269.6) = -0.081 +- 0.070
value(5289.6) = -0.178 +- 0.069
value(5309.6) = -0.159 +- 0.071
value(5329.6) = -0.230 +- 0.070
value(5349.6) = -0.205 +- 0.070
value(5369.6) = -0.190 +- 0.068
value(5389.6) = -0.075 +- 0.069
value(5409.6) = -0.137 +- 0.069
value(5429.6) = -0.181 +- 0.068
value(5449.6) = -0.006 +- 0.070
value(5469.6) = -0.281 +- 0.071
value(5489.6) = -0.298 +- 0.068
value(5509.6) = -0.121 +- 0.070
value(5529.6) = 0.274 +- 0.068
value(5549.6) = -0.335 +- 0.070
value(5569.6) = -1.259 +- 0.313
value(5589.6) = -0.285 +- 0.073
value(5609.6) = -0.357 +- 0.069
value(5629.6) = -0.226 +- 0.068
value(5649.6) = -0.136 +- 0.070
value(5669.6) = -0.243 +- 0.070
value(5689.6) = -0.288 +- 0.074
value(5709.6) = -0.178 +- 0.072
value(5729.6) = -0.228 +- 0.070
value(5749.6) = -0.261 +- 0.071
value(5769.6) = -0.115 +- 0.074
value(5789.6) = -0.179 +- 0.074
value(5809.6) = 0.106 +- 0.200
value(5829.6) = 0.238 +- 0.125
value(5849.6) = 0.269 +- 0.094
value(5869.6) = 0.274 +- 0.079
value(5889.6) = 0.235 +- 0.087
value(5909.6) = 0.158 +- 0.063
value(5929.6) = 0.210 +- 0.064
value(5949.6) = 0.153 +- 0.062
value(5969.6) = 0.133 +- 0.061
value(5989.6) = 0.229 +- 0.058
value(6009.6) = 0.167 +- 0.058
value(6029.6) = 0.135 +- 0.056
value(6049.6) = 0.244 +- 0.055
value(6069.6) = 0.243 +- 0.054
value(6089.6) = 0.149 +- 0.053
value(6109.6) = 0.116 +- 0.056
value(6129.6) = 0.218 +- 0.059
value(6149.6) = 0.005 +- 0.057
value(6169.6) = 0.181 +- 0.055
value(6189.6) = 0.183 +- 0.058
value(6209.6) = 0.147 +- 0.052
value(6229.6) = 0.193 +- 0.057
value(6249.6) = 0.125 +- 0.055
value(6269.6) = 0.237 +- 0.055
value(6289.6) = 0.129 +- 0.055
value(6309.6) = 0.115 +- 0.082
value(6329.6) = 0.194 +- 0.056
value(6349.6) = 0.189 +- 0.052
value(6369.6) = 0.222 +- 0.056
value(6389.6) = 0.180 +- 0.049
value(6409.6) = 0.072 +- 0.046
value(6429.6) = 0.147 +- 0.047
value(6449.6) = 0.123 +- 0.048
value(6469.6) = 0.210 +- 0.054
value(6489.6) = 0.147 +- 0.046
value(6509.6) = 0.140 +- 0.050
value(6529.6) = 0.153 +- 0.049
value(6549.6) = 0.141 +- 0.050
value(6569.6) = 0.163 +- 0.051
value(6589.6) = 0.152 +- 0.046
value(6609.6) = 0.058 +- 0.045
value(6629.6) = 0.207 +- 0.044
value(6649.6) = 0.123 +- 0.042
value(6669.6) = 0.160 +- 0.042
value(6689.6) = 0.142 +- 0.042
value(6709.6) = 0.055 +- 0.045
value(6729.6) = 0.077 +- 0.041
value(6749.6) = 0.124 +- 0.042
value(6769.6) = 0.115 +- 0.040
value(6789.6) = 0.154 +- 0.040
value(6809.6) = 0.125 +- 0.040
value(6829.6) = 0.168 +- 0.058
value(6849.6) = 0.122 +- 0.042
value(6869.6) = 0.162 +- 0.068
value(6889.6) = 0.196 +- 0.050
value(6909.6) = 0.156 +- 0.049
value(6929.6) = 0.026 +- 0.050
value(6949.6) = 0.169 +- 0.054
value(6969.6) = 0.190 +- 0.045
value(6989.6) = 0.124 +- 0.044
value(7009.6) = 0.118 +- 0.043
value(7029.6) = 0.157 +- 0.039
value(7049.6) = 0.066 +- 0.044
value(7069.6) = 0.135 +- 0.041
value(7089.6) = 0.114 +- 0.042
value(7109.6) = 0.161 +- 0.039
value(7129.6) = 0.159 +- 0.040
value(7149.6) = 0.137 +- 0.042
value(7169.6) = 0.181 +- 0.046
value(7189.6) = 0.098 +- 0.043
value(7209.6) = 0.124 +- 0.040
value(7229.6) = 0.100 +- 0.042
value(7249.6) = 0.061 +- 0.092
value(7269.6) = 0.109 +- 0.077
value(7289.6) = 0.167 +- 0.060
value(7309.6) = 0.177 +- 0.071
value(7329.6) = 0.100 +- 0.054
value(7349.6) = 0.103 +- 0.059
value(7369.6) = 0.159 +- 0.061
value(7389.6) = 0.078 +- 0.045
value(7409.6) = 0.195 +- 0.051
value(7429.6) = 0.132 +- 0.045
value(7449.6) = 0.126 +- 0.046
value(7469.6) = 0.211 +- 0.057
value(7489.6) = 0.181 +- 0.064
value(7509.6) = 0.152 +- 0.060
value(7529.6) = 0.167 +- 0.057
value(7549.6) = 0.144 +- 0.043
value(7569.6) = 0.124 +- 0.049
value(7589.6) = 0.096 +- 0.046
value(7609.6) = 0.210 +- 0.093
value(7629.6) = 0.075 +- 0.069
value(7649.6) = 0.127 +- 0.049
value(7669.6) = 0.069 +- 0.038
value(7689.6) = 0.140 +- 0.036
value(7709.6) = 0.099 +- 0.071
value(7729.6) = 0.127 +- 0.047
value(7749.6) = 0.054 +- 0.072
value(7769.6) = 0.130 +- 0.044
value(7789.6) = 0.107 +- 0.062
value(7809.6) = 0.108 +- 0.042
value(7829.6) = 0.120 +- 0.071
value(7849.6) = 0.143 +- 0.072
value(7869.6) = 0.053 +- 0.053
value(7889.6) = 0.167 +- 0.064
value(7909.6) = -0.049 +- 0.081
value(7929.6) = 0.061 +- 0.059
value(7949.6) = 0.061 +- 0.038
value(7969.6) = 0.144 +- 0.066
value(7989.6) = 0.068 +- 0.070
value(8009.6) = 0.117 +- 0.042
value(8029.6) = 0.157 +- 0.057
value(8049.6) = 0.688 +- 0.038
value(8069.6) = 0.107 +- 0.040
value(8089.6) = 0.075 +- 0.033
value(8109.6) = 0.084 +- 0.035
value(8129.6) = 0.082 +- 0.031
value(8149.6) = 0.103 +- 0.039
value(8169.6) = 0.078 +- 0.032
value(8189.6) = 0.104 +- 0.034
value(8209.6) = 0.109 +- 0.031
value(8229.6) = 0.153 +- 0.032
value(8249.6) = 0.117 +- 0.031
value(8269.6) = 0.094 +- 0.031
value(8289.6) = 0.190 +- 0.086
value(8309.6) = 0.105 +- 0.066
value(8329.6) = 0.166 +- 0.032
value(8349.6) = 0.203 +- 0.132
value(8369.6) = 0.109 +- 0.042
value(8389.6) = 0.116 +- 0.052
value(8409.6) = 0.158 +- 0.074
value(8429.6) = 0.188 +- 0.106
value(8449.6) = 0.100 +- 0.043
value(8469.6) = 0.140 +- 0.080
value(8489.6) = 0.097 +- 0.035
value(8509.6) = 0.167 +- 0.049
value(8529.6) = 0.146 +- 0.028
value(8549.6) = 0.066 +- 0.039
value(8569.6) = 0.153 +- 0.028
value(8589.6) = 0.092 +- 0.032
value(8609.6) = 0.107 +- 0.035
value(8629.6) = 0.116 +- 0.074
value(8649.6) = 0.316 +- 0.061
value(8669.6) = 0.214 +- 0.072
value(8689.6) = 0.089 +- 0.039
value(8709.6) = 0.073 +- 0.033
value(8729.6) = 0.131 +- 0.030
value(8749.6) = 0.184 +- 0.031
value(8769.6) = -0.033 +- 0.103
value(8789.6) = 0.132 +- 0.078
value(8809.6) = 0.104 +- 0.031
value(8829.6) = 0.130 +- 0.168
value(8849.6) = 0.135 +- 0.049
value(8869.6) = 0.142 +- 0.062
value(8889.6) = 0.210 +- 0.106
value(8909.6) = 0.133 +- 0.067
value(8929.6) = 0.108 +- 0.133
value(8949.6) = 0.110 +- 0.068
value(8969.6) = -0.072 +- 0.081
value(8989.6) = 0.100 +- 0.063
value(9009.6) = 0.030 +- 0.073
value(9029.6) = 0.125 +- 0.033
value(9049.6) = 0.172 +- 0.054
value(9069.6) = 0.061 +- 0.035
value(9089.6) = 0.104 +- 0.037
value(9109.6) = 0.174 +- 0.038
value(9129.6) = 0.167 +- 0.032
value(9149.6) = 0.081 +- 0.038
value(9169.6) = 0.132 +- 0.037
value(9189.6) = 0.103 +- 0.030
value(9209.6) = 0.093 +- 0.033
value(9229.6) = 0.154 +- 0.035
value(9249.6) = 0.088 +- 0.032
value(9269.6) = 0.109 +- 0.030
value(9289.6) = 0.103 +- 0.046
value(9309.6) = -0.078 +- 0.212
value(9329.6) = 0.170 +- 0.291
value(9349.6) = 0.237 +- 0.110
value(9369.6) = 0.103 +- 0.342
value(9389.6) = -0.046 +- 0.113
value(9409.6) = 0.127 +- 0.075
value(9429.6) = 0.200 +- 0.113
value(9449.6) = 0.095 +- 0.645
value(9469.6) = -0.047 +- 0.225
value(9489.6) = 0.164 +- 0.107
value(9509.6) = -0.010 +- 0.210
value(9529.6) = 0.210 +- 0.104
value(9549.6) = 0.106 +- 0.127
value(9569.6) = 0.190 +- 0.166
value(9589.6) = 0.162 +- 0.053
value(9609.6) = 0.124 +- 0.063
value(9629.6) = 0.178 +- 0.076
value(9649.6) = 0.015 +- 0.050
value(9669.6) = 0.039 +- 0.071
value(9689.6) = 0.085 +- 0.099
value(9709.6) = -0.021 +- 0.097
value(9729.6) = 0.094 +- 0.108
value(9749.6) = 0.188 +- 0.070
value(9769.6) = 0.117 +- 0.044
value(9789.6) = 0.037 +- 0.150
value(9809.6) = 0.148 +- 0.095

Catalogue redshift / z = 0.608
